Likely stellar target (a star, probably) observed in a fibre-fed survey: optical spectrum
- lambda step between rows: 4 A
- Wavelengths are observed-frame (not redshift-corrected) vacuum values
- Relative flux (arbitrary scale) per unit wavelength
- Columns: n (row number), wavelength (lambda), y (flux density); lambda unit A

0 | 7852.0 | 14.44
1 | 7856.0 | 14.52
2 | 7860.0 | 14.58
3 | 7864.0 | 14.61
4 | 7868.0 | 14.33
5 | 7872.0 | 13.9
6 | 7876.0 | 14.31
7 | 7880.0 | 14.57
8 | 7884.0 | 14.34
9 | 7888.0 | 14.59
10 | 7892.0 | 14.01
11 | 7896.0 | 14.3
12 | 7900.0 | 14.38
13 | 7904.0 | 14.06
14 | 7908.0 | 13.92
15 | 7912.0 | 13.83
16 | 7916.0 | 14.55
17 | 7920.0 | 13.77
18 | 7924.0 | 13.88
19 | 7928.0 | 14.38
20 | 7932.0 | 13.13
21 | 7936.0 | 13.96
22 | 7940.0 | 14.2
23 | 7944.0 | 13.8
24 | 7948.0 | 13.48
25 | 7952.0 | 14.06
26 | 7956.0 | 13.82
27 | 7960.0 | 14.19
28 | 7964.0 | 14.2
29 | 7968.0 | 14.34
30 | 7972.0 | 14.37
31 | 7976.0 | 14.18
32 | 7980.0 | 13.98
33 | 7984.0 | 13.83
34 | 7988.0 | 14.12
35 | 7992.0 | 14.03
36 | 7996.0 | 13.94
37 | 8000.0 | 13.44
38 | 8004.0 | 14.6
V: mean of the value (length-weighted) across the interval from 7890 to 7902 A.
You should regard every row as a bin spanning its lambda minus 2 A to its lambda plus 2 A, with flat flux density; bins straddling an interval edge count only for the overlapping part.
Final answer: 14.2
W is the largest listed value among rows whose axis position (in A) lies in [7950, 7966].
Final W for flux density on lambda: 14.2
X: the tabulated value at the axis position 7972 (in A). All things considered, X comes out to 14.37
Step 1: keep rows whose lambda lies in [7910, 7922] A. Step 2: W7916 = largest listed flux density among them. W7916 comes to 14.55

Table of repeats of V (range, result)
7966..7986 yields 14.1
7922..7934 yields 13.8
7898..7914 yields 14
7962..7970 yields 14.3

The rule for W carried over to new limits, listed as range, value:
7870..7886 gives 14.57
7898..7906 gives 14.38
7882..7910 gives 14.59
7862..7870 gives 14.61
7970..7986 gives 14.37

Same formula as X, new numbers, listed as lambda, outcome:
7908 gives 13.92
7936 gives 13.96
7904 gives 14.06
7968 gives 14.34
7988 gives 14.12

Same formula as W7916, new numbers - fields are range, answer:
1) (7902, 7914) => 14.06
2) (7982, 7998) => 14.12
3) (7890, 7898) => 14.3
